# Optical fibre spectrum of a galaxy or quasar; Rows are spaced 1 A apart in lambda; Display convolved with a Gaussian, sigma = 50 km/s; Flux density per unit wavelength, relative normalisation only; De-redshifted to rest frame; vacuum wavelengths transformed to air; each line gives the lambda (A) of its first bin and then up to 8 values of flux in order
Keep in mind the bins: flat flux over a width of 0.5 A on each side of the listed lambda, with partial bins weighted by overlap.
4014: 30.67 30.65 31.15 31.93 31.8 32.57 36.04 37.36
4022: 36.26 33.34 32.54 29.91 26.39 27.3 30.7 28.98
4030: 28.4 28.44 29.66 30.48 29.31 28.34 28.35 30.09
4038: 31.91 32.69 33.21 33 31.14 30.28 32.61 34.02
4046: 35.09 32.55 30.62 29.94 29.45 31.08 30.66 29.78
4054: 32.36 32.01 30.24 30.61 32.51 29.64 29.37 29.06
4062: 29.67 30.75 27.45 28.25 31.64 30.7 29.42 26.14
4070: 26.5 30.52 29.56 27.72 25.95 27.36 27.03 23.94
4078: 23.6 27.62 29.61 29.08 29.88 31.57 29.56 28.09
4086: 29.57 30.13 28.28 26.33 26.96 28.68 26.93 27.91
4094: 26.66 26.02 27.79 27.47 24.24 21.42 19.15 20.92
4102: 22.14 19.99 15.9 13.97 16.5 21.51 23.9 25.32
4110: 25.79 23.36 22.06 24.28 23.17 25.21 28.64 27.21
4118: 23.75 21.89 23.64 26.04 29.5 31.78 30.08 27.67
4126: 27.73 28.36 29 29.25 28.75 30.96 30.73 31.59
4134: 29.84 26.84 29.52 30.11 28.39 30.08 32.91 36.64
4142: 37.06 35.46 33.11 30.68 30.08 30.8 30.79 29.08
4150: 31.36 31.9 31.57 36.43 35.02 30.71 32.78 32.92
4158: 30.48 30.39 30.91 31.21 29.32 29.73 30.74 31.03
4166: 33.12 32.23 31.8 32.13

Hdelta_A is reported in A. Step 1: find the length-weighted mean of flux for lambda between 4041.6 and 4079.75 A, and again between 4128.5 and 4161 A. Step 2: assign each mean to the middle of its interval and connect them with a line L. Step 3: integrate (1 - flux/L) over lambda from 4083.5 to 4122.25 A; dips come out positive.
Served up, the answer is 7.6 A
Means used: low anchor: 29.6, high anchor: 31.5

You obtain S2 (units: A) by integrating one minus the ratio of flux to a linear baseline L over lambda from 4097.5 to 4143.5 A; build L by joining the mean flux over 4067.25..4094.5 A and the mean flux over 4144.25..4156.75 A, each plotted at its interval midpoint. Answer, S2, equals 5.9 A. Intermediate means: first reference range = 28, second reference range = 31.8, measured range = 26.4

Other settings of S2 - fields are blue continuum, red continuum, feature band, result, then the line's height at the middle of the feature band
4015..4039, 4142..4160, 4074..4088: 1.47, 31.4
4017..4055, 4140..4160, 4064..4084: 2.17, 31.7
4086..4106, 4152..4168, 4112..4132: 0.11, 27.3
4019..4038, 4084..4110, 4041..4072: -2.59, 28.1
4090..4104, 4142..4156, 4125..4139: 0.19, 29.7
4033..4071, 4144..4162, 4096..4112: 4.85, 31.1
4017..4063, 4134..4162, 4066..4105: 6.04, 31.3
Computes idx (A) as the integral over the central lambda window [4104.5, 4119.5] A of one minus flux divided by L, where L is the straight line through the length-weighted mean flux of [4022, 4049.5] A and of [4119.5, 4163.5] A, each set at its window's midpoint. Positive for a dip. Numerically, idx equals 3.7 A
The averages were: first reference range 30.8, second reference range 30.7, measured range 23.1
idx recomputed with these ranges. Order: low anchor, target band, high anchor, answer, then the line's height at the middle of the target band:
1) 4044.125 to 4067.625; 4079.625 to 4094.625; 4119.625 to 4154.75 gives 1.05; 30.7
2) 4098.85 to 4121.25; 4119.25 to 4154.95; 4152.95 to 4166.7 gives -4.16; 27.4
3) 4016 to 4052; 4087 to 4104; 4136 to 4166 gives 3.56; 31.5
